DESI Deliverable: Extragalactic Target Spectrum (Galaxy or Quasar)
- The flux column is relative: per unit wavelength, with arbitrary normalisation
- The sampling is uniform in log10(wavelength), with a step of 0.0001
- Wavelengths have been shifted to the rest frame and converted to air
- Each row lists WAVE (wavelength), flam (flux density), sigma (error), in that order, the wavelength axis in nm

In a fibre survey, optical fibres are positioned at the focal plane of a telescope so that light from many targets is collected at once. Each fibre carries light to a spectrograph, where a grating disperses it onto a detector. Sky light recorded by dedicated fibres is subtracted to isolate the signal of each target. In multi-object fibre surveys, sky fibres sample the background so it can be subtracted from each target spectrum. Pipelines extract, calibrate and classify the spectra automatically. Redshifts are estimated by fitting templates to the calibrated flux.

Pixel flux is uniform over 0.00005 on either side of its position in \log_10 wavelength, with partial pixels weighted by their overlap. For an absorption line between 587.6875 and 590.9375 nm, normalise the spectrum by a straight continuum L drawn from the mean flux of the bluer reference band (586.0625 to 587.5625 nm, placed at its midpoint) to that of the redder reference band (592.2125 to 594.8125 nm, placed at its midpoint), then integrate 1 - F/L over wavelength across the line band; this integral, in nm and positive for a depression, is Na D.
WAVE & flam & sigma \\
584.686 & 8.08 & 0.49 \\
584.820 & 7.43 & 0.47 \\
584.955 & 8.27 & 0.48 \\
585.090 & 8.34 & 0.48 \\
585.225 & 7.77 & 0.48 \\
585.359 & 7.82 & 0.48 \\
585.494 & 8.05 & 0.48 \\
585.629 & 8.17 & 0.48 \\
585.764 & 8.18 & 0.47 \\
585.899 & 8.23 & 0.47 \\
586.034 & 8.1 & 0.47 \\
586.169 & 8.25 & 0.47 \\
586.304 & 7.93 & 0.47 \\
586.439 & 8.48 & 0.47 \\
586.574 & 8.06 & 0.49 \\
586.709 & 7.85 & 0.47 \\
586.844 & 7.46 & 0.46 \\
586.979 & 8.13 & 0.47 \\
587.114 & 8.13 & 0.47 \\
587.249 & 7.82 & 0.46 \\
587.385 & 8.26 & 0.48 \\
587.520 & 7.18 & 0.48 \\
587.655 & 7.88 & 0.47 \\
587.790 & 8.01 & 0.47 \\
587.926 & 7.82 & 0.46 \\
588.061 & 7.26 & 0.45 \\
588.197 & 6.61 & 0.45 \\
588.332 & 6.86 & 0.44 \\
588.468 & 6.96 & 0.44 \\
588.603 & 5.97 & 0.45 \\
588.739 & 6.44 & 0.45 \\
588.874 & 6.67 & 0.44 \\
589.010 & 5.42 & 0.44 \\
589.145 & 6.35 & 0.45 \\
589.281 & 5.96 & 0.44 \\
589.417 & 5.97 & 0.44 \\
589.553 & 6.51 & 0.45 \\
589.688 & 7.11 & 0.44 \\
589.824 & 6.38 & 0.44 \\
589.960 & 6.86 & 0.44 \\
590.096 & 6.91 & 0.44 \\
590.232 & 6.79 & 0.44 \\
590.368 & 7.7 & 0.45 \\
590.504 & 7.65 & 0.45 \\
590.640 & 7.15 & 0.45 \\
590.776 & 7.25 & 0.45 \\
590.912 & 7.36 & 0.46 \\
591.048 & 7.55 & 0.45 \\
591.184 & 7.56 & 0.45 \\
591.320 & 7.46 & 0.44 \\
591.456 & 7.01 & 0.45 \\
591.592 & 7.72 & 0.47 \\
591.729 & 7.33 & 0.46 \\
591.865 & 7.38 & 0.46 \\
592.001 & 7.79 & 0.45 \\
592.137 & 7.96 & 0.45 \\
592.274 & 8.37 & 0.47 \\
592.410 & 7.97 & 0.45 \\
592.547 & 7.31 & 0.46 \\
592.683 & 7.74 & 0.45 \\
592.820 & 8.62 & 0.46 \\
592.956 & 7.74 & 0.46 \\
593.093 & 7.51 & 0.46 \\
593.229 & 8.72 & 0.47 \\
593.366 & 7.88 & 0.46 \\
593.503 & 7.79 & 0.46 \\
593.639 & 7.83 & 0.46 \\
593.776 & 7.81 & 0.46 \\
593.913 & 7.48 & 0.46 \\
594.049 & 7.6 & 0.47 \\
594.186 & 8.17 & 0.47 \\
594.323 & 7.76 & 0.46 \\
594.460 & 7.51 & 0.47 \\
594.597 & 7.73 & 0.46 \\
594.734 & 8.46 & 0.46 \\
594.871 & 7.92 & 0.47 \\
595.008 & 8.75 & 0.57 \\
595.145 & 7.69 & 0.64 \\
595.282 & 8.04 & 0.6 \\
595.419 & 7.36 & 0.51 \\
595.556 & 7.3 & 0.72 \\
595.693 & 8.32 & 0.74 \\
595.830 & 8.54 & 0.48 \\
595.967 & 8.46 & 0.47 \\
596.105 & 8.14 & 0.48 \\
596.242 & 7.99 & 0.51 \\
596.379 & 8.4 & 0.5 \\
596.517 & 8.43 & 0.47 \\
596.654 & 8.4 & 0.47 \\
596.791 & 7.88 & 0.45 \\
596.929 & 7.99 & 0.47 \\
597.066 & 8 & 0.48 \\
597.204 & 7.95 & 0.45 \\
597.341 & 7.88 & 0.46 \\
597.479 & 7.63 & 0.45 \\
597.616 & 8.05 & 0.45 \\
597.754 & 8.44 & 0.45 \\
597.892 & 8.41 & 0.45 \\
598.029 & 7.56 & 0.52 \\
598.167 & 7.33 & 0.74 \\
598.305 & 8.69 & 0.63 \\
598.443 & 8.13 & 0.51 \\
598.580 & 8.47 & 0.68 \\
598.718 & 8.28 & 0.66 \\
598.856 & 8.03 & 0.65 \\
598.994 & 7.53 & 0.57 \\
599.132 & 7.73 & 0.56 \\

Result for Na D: 0.45 nm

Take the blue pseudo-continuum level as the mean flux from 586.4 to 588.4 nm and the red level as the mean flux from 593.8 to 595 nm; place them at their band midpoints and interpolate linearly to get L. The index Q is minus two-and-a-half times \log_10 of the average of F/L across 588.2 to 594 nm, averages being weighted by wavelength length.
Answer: 0.08 mag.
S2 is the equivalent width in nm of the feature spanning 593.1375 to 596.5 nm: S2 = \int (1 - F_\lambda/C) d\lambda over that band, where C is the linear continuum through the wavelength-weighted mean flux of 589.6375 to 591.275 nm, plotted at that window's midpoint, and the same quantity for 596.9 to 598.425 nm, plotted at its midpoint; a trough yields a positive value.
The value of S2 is -0.14 nm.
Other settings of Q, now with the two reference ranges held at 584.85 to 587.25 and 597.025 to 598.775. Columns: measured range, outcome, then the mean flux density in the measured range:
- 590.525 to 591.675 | 0.09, 7.39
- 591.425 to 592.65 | 0.05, 7.67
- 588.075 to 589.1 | 0.24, 6.46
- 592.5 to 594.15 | 0.03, 7.85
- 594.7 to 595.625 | 0.02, 7.91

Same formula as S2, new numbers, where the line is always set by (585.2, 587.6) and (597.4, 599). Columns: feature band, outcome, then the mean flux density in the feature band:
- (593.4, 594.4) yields 0.03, 7.78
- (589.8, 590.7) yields 0.10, 7.09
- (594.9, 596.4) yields 0.00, 8.08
